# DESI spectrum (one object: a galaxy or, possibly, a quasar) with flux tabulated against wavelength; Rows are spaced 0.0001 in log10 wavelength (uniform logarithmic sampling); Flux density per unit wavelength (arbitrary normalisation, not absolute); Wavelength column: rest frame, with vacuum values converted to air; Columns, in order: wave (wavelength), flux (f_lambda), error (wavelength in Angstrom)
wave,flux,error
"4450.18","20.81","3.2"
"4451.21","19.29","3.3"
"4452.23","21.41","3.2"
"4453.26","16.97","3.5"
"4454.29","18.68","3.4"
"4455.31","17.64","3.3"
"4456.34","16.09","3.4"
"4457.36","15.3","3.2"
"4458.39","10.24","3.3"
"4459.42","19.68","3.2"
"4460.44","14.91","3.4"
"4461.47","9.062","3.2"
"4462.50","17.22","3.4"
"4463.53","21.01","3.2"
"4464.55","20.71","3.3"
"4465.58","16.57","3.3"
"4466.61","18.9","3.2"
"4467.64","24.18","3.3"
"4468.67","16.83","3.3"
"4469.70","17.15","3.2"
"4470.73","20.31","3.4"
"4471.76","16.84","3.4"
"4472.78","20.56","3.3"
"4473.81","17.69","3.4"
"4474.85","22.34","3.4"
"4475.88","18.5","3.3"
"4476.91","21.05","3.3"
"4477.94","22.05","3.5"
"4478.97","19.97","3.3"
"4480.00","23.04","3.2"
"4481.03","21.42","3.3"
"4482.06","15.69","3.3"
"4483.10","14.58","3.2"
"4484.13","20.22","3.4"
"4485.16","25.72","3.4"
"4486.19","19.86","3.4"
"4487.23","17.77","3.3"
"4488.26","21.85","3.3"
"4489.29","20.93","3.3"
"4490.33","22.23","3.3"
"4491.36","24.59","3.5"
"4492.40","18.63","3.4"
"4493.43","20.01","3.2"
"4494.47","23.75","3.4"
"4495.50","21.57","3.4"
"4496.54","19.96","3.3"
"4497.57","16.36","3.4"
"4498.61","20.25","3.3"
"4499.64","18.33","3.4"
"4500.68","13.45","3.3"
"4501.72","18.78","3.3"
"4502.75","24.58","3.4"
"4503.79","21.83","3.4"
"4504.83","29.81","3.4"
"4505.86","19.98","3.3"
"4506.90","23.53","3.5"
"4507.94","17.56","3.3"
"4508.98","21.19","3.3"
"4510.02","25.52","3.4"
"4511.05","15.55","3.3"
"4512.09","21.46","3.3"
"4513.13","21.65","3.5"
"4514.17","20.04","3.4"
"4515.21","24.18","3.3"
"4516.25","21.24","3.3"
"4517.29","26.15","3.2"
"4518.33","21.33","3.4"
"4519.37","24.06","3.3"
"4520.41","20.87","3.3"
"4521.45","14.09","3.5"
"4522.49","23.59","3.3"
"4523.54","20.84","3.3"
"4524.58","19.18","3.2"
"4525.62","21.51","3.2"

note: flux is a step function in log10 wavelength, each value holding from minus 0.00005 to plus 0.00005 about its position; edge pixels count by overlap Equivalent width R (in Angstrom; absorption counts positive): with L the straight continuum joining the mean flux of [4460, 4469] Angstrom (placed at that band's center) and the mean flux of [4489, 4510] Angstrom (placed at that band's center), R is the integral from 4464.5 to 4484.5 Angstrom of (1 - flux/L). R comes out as -0.8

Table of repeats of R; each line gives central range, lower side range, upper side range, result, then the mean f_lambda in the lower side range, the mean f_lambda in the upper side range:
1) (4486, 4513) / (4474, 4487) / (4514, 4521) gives 0.8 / 20.2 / 22.6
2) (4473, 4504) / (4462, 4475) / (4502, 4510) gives 1.2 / 19.2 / 22.7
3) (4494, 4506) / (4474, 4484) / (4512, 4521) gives 0.3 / 19.8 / 22.3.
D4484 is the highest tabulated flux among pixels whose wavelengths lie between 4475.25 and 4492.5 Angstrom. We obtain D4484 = 25.72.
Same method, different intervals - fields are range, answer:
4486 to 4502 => 24.59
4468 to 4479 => 22.34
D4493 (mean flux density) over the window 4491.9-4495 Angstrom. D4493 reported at 20.8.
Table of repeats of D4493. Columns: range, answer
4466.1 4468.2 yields 21.4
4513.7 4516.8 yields 21.9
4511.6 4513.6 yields 21.5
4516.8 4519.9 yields 23.8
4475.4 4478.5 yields 20.6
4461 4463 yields 13.2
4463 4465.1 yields 20.8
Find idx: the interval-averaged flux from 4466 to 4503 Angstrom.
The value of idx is 20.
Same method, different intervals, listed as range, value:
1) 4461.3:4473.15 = 18.5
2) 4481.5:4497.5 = 20.4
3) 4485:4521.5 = 21.1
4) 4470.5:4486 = 20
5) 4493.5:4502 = 19.1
